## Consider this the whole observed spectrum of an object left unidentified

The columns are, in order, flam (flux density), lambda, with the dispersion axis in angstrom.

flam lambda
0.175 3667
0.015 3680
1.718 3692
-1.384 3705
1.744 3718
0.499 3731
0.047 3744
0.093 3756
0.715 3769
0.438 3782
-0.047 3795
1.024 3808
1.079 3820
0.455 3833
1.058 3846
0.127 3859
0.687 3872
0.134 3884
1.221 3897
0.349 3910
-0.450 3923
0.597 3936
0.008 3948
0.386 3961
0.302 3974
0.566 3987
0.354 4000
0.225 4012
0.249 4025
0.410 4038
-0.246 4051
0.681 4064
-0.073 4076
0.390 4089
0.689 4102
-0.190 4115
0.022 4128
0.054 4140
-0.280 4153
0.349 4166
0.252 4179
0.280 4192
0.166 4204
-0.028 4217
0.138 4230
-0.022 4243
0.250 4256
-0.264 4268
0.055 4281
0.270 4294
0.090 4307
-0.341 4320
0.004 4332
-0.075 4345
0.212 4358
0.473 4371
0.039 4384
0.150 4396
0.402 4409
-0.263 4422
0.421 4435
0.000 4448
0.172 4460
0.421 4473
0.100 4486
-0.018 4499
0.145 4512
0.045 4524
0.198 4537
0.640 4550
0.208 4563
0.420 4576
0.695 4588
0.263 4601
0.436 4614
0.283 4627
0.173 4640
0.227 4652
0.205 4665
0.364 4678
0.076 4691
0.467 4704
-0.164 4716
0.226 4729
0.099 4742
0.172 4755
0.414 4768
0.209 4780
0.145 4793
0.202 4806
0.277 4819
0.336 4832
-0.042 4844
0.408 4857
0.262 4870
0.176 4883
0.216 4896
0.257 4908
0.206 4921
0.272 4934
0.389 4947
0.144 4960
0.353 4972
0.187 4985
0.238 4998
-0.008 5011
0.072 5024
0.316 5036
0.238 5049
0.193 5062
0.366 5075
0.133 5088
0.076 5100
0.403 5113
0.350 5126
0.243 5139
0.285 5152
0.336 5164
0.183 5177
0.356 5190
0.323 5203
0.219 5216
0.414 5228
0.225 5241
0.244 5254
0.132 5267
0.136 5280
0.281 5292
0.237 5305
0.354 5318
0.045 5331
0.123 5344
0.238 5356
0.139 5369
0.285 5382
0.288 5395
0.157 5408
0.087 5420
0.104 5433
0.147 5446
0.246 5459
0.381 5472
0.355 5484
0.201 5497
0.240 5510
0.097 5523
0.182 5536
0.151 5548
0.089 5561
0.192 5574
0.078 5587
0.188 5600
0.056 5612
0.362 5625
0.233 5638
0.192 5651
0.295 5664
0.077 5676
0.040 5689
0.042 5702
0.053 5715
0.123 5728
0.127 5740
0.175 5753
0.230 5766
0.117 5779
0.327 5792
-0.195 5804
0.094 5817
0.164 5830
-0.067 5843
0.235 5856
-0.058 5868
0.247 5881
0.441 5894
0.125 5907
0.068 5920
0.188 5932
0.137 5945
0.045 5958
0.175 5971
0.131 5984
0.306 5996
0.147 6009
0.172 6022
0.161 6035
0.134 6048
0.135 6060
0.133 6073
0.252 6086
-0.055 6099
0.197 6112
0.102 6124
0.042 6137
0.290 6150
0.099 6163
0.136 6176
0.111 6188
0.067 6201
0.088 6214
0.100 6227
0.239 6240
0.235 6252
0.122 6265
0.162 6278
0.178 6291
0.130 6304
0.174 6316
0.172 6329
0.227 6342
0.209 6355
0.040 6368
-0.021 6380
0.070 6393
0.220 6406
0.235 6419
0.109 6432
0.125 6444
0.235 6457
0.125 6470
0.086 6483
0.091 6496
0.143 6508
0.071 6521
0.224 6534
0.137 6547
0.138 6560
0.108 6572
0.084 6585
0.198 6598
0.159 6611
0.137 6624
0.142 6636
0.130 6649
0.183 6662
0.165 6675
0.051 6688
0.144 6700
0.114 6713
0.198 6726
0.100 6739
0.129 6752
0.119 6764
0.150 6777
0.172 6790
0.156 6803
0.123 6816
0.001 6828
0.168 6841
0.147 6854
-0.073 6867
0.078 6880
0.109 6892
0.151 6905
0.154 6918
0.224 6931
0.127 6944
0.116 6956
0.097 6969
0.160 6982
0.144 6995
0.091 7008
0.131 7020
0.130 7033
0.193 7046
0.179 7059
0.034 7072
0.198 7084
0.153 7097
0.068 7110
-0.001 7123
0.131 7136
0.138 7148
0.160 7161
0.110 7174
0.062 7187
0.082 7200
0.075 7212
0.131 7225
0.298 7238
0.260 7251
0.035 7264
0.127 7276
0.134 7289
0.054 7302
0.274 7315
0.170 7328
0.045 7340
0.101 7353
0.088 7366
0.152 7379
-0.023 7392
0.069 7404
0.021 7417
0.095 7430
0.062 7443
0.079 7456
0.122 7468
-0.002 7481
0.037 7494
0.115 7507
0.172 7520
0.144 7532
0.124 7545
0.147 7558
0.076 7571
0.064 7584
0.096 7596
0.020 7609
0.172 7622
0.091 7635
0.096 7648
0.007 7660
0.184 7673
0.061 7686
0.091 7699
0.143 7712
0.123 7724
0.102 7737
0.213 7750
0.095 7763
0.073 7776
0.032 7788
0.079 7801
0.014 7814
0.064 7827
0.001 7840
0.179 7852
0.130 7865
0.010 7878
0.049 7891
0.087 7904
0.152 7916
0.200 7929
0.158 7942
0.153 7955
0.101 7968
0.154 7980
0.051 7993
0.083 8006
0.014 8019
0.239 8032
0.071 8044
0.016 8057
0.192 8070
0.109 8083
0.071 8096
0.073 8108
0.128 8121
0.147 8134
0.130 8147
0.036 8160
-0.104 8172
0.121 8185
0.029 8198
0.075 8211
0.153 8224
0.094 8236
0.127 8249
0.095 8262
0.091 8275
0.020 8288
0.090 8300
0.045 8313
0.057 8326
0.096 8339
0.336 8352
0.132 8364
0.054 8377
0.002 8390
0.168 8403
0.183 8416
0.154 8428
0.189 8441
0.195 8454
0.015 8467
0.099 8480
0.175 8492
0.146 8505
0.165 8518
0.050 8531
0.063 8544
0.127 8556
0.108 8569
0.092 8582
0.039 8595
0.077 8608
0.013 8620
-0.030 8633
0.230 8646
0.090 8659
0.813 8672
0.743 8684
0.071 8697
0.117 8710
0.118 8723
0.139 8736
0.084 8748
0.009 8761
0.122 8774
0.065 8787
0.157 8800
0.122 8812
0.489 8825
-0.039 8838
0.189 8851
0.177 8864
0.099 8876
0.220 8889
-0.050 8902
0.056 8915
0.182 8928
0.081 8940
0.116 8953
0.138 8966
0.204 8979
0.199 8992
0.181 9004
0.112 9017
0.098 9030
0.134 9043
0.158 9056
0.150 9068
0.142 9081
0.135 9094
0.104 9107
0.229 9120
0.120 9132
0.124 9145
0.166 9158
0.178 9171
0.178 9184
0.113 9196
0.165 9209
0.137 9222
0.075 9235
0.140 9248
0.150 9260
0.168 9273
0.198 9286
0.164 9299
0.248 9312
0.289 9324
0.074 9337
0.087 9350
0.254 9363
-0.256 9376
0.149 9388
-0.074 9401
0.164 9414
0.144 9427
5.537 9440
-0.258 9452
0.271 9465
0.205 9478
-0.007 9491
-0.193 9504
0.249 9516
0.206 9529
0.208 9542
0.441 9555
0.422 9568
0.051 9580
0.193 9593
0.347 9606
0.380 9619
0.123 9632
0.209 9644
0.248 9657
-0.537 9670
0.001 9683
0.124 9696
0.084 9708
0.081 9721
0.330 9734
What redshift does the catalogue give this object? 1.327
